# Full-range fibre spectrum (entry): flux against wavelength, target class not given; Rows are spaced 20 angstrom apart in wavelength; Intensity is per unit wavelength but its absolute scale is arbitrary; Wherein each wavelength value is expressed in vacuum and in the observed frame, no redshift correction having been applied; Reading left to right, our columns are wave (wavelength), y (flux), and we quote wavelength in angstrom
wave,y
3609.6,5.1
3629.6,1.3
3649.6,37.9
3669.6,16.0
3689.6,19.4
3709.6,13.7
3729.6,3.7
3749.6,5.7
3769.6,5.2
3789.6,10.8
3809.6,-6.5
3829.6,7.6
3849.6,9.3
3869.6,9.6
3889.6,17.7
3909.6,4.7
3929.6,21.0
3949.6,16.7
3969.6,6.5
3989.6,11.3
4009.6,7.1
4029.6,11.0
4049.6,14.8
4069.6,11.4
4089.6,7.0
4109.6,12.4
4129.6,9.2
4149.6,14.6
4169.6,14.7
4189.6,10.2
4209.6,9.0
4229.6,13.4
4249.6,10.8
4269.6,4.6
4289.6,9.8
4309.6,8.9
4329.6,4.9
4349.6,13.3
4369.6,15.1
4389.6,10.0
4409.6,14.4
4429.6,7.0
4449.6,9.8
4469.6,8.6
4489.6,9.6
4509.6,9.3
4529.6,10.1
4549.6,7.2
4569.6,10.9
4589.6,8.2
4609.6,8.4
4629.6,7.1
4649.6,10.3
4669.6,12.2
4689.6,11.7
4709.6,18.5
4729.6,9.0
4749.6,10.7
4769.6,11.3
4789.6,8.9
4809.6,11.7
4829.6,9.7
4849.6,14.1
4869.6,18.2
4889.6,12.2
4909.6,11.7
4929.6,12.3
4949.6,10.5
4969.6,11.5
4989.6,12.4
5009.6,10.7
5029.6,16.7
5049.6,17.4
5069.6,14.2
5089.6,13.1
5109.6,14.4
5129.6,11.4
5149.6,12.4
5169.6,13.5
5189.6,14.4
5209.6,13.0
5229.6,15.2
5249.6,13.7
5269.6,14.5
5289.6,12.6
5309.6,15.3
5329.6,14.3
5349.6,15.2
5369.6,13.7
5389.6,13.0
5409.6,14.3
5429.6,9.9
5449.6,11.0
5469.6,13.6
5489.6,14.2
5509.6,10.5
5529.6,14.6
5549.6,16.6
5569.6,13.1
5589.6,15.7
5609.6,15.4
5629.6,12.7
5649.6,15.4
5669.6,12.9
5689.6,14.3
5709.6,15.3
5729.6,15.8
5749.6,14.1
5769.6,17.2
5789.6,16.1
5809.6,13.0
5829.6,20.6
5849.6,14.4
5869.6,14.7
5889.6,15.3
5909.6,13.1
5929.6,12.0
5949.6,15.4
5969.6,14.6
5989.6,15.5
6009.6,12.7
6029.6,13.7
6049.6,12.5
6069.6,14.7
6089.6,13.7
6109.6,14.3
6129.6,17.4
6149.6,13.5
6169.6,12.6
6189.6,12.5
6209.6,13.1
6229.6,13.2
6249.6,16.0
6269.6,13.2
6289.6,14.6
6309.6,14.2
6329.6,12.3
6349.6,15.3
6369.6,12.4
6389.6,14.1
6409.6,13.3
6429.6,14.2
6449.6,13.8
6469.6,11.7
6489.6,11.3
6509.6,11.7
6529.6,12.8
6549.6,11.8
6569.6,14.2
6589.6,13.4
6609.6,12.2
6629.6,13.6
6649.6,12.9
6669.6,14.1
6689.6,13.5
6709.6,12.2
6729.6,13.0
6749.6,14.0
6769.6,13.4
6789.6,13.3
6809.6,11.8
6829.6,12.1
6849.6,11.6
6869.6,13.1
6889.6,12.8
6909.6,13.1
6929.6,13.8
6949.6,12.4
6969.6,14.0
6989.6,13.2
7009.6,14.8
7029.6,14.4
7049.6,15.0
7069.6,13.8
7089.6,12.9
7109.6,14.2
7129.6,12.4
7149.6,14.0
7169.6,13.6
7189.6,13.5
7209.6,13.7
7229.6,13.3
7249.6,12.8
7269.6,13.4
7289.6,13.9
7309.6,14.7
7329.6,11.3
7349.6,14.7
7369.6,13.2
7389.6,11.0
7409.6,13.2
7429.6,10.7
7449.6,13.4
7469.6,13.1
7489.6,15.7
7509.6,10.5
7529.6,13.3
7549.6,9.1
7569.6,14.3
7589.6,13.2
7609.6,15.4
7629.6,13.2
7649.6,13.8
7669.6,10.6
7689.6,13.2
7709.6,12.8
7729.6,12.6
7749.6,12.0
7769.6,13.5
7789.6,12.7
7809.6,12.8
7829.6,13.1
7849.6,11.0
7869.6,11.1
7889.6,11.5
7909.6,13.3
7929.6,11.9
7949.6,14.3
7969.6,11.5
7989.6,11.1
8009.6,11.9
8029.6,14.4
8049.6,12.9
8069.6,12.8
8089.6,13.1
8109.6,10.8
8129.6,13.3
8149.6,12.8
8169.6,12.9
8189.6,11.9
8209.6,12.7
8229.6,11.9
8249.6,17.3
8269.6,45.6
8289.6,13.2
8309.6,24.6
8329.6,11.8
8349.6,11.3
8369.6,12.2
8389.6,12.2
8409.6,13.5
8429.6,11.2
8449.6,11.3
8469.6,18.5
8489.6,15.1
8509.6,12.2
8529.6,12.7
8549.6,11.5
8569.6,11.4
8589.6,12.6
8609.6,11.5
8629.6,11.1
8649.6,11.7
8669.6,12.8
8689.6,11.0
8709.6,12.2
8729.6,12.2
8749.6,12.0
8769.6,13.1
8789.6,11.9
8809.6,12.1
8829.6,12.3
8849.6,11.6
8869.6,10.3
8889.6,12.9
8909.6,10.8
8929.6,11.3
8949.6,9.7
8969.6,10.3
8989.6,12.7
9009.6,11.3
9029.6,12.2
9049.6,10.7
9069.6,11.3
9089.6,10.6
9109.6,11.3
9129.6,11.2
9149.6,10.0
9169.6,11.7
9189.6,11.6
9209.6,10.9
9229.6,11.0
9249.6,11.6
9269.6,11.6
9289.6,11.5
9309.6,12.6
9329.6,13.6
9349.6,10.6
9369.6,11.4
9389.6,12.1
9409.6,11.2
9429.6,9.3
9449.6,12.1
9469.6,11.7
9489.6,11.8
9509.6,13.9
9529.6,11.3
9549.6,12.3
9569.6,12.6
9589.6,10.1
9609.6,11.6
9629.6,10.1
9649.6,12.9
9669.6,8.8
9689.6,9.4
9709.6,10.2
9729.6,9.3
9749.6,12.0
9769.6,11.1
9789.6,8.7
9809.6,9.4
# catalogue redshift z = 0.26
